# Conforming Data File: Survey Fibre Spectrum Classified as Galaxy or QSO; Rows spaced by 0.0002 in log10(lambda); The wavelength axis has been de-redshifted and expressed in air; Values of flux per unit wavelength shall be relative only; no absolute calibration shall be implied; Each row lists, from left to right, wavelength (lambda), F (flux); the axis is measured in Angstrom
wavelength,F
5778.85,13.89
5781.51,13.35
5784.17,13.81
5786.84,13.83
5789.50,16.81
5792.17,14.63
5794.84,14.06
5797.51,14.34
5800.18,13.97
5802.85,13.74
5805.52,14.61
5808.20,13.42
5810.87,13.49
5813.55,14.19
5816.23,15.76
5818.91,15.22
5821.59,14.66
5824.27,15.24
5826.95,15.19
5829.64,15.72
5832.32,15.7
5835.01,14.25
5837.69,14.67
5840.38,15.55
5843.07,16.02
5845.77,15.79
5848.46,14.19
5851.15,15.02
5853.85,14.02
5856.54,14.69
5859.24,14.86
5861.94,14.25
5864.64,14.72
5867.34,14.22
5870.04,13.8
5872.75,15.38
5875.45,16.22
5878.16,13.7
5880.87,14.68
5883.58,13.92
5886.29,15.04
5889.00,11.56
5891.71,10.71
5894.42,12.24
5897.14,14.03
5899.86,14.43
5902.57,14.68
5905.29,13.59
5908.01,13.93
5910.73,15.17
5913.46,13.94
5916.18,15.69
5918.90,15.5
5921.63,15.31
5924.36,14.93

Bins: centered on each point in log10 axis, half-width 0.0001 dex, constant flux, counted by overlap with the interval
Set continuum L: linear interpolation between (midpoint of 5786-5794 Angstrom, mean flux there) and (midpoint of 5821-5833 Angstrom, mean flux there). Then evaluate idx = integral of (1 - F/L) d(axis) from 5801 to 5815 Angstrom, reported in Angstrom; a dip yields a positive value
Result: 1.2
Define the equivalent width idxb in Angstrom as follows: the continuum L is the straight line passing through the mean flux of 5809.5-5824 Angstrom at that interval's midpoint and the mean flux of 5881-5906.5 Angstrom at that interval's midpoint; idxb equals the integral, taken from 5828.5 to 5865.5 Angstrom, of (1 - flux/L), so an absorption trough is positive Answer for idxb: -2.0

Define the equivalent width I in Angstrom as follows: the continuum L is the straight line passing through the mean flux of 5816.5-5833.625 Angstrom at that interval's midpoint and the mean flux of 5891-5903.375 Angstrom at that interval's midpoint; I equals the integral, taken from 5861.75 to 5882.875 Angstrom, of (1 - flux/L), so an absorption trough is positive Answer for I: -1.0 Angstrom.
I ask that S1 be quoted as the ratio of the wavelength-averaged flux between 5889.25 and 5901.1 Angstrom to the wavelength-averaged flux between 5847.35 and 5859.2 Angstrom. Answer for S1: 0.87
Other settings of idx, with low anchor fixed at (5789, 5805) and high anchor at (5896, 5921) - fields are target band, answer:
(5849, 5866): 0.0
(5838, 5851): -0.7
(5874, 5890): 0.3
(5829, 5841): -0.5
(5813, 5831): -0.8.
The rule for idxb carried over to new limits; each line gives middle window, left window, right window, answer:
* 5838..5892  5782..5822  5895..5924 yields 0.0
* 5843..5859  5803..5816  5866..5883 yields -0.5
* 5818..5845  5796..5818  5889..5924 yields -2.0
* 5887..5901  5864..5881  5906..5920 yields 1.9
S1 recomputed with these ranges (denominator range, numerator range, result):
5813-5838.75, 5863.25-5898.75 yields 0.92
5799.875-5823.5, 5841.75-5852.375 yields 1.06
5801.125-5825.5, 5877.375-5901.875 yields 0.93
